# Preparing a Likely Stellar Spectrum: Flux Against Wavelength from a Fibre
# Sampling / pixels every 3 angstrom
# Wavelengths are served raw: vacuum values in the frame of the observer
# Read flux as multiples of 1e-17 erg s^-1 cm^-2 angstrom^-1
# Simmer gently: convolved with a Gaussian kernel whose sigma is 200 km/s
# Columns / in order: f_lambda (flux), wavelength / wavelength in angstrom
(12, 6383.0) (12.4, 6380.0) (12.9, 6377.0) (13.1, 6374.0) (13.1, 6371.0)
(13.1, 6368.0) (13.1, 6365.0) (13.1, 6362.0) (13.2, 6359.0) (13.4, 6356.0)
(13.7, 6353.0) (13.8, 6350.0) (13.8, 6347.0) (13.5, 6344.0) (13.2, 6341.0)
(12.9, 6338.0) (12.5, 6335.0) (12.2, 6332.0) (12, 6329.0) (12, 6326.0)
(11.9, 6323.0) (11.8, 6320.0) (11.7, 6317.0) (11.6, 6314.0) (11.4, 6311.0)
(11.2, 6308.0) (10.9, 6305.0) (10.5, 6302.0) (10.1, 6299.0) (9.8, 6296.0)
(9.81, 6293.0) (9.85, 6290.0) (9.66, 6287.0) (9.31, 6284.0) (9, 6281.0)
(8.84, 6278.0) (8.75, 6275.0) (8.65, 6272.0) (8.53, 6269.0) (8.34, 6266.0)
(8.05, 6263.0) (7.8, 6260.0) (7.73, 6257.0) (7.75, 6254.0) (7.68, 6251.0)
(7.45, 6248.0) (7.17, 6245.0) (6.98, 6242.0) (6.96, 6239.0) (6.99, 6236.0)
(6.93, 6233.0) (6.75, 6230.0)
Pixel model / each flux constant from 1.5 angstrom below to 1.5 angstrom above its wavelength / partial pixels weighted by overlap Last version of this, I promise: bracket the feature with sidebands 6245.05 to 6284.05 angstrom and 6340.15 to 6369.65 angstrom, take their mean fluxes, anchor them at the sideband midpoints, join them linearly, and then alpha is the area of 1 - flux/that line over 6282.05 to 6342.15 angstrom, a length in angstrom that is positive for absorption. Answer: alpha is -1.30 angstrom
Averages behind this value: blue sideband 8.22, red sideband 13.4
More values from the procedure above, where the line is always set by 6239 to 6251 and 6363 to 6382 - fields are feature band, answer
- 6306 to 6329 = -2.6 angstrom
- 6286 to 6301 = -0.8 angstrom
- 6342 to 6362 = -2.5 angstrom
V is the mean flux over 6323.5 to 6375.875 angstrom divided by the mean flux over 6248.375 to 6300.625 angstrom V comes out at 1.48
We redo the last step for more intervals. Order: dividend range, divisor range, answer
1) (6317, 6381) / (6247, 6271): 1.62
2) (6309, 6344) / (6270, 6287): 1.36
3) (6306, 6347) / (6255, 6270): 1.51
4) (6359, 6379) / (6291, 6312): 1.24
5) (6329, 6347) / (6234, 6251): 1.80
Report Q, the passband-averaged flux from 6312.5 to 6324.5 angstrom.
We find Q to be 11.8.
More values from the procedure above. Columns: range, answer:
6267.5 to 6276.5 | 8.64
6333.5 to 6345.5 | 13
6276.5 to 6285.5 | 9.05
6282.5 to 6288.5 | 9.48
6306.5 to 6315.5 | 11.4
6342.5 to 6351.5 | 13.7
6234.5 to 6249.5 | 7.11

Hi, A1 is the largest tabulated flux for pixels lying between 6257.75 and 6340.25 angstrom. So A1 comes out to 12.9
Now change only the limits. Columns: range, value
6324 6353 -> 13.8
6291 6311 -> 11.4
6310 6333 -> 12.2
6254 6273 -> 8.65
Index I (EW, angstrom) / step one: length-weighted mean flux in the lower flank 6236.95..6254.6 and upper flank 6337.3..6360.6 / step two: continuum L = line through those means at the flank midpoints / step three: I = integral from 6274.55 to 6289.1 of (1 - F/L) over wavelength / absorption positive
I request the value 0.44 angstrom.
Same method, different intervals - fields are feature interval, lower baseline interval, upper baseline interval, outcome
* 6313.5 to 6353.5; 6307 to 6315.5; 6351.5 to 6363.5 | -0.8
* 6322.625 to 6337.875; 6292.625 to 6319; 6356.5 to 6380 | -0.6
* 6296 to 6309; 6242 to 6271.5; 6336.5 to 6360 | 0.1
